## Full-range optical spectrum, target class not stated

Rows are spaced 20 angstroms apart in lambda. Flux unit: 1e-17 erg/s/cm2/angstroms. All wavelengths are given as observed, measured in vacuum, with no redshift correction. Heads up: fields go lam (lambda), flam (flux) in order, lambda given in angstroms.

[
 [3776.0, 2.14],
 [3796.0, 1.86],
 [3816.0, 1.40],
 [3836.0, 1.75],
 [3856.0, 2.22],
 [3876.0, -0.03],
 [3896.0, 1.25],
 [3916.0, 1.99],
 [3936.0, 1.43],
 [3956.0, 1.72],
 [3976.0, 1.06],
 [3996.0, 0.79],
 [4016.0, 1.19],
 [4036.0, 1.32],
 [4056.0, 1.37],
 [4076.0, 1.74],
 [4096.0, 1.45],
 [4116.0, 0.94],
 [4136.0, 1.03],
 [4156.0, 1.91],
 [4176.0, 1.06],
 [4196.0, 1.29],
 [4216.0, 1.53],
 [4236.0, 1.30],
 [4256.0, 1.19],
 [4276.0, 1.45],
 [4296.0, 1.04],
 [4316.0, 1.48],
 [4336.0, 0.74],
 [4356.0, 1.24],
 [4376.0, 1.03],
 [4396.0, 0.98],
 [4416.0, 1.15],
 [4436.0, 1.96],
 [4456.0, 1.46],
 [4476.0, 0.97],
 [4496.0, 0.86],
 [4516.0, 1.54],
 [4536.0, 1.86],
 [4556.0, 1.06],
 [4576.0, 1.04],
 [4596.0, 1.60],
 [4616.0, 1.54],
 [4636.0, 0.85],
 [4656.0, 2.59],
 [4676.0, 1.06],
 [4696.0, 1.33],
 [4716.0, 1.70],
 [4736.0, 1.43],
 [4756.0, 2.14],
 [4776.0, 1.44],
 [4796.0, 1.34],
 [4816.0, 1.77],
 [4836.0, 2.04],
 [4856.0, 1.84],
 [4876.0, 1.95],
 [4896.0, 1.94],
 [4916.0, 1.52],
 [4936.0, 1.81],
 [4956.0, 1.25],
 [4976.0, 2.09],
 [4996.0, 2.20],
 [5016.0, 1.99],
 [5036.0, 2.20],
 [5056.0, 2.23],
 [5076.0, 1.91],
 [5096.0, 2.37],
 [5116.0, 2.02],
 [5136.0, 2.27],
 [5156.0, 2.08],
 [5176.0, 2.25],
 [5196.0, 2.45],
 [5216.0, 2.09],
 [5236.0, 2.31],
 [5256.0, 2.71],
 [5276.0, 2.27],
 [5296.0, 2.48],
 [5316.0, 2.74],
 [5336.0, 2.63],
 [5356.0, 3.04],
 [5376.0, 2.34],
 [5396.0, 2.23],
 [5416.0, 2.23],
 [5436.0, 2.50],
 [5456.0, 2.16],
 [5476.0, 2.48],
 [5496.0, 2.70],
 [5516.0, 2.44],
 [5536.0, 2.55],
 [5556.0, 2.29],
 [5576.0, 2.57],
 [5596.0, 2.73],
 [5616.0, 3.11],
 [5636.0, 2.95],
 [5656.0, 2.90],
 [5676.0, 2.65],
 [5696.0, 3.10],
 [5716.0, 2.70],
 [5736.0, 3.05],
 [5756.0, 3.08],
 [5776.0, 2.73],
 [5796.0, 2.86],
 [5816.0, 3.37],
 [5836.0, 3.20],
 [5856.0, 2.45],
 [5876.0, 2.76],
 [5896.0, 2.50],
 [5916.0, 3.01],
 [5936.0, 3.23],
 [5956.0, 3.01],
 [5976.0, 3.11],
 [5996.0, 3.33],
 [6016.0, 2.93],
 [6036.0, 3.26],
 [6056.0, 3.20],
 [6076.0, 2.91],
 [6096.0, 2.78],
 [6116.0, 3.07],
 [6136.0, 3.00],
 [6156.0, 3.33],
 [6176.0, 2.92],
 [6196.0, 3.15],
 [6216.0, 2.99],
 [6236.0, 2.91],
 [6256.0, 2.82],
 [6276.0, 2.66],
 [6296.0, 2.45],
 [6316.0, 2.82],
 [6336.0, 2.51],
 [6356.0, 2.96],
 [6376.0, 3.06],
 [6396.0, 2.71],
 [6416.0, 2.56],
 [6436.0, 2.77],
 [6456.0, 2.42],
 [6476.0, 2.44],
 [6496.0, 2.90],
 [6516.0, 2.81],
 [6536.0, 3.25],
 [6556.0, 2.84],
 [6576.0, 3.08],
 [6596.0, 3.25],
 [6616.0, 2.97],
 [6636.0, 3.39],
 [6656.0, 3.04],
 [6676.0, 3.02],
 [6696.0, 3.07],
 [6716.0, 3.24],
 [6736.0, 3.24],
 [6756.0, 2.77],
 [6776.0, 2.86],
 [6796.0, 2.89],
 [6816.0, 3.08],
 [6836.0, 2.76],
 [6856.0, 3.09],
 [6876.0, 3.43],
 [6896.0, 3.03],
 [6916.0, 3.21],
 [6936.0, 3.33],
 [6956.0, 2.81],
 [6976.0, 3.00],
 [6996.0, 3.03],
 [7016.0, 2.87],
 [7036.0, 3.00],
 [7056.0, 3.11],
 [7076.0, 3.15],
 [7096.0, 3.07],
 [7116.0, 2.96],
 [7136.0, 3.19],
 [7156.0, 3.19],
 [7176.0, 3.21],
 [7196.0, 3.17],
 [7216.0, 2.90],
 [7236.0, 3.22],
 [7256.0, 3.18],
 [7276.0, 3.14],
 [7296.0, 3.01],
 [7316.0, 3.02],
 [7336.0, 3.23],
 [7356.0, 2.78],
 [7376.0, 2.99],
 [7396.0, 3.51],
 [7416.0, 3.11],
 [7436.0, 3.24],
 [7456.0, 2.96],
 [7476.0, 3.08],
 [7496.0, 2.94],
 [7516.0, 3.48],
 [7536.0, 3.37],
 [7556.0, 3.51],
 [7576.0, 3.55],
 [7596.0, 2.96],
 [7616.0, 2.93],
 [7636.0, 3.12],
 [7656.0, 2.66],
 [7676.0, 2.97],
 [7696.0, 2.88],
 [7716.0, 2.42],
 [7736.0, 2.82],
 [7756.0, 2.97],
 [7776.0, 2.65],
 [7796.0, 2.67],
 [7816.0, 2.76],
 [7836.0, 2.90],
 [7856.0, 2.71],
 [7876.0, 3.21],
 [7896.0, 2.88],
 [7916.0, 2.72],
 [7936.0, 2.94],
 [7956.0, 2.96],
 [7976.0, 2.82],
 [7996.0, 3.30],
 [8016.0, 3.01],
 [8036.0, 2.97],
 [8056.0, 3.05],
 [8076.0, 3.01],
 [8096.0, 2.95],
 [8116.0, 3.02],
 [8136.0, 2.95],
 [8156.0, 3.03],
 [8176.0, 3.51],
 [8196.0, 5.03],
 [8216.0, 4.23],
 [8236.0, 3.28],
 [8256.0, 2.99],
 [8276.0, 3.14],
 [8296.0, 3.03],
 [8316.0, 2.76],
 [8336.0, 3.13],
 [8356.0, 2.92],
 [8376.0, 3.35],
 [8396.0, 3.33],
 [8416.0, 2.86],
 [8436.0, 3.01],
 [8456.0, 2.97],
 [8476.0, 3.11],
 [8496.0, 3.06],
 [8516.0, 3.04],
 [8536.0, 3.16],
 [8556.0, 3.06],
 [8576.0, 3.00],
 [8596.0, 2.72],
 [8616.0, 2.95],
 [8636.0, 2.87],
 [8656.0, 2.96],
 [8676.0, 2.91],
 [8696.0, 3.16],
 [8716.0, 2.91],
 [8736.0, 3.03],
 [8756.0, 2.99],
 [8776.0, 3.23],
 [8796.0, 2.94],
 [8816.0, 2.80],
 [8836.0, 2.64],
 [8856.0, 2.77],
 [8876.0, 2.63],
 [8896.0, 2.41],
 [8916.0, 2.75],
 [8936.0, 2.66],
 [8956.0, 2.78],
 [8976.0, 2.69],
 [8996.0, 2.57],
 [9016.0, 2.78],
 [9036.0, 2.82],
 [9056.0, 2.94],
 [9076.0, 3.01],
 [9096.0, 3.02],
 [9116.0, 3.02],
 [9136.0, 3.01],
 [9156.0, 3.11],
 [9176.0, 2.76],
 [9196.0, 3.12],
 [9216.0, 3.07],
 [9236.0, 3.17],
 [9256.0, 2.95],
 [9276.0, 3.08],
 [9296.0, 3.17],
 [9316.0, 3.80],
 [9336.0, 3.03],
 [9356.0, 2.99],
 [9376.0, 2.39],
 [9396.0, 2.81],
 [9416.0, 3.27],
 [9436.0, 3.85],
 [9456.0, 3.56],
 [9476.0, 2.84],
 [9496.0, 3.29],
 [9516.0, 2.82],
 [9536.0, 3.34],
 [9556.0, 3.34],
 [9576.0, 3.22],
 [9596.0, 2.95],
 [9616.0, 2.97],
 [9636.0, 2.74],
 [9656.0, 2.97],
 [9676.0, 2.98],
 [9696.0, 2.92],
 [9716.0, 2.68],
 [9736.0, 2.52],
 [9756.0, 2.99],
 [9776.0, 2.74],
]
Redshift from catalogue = 0.248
